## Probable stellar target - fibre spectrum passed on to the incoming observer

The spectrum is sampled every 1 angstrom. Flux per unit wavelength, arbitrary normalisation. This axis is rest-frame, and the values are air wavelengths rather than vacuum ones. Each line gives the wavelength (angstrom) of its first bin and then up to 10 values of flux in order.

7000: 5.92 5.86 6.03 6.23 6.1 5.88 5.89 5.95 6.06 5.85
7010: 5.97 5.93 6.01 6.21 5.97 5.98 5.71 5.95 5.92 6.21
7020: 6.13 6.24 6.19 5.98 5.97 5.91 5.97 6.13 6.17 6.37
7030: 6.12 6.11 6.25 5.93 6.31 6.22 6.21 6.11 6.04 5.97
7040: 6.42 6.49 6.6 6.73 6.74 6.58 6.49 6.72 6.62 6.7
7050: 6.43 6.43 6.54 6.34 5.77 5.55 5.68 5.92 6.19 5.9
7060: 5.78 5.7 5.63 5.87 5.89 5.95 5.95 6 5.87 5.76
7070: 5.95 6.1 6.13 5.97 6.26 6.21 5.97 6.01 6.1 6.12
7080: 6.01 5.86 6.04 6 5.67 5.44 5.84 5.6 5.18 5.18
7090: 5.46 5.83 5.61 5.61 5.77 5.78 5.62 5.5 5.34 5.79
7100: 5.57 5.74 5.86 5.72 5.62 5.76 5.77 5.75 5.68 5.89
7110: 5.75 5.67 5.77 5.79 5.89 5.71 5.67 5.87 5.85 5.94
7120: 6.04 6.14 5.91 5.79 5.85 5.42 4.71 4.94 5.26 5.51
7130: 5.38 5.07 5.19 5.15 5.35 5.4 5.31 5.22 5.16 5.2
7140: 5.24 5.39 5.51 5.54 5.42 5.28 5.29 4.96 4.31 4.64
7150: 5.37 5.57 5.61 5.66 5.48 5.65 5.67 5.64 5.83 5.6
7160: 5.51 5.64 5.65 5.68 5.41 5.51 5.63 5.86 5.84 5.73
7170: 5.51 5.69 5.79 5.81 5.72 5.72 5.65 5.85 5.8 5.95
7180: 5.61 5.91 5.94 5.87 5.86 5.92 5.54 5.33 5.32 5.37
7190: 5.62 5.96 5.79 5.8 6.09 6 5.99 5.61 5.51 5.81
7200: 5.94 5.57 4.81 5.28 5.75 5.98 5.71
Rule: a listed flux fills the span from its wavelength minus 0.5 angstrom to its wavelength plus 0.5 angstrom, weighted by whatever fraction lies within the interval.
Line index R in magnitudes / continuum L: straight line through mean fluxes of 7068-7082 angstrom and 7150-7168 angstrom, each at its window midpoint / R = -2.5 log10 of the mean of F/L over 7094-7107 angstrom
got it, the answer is 0.04 mag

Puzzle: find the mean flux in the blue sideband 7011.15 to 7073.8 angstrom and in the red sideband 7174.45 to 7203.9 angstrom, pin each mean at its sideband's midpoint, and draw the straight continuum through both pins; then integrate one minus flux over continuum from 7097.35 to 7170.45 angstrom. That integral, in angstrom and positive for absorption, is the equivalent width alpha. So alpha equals 4.1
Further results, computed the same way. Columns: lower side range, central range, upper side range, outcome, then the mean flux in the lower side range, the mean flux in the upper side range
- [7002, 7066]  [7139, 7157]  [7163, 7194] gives 1.5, 6.12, 5.72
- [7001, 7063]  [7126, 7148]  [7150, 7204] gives 2.1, 6.13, 5.68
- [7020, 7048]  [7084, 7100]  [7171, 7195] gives 1.3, 6.26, 5.75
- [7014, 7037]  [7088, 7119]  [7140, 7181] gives 0.5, 6.09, 5.55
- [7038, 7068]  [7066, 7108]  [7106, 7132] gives 0.8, 6.18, 5.64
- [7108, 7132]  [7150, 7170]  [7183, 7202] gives 0.2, 5.64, 5.7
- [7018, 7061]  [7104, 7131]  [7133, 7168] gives -0.1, 6.21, 5.42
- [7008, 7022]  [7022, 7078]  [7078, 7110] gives -2.5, 6.01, 5.7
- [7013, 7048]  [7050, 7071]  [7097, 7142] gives 0.1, 6.21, 5.57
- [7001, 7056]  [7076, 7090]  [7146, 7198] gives 0.5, 6.17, 5.63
